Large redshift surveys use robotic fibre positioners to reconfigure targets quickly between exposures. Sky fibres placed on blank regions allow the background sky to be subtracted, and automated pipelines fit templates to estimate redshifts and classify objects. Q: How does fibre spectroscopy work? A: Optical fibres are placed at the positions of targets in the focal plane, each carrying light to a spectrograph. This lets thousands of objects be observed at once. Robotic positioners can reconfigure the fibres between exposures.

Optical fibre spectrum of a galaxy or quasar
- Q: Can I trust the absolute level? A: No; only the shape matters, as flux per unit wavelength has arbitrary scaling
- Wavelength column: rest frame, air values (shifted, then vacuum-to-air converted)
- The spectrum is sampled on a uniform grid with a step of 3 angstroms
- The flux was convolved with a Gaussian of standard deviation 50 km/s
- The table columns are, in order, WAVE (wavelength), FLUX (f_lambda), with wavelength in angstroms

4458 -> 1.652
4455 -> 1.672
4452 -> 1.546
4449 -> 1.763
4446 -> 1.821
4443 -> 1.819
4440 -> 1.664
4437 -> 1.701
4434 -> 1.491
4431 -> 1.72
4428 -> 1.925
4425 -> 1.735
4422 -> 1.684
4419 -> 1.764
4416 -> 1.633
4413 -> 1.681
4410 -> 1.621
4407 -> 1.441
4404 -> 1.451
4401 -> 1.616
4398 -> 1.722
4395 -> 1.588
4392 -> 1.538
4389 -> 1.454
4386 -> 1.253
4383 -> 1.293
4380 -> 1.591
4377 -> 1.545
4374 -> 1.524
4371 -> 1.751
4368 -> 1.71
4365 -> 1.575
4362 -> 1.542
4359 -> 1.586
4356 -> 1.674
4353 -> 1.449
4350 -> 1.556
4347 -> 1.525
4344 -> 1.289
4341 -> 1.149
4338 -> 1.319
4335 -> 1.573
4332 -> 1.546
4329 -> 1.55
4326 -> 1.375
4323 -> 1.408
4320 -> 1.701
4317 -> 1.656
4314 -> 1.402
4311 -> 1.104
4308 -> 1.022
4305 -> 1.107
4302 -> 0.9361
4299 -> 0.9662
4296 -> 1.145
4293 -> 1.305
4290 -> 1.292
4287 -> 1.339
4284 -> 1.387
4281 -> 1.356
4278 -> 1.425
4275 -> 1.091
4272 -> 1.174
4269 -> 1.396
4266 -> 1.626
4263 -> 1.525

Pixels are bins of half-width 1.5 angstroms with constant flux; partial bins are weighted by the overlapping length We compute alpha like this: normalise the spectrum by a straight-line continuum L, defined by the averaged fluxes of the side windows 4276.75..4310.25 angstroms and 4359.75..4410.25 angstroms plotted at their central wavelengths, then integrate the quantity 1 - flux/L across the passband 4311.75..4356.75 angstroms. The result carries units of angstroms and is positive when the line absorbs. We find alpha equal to -3.9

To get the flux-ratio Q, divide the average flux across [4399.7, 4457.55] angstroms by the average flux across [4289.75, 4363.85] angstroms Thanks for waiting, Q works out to 1.2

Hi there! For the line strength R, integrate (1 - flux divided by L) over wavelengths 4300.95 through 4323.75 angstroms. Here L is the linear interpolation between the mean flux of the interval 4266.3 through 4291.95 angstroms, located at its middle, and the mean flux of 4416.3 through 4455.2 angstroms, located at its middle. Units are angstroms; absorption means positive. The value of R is 1.83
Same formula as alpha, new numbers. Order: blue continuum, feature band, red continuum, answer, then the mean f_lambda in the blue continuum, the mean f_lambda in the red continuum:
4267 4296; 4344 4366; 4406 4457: -0.68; 1.3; 1.69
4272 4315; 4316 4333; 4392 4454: -2.89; 1.2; 1.67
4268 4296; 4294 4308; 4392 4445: 3.13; 1.3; 1.66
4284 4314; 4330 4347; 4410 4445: -0.84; 1.16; 1.71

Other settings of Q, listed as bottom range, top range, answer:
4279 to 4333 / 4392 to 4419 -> 1.22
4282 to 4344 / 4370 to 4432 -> 1.21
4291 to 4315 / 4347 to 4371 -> 1.42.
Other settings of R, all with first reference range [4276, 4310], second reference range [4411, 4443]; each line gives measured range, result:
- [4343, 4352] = -0.4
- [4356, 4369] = -1.3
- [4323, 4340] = -1.4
